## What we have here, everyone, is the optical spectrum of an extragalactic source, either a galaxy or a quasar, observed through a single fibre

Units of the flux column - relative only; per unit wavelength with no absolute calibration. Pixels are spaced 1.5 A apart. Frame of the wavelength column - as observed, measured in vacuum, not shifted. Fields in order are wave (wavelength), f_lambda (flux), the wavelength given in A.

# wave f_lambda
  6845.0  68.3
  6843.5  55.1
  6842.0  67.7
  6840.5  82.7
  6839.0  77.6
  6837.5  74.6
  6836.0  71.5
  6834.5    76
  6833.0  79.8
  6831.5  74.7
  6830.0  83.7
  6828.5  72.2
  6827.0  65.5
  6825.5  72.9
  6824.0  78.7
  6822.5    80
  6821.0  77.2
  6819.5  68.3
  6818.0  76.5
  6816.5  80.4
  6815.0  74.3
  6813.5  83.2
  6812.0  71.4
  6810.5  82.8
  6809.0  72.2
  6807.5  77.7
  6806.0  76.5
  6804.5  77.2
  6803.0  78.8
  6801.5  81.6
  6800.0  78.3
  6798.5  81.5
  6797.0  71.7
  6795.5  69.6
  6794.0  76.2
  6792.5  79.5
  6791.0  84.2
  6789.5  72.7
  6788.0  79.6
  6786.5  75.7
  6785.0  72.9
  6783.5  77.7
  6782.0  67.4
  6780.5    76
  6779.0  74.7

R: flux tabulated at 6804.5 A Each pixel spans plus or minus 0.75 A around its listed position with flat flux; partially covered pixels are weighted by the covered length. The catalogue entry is 77.2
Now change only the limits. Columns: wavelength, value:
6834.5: 76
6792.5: 79.5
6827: 65.5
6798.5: 81.5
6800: 78.3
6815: 74.3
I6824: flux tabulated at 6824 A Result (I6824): 78.7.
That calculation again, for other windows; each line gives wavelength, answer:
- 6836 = 71.5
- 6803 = 78.8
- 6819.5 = 68.3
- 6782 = 67.4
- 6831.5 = 74.7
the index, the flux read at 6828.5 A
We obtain 72.2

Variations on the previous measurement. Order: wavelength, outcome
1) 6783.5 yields 77.7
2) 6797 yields 71.7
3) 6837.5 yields 74.6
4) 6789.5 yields 72.7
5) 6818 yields 76.5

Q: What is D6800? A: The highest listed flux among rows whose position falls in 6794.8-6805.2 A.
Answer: 81.6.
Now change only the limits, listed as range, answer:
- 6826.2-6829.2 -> 72.2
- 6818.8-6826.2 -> 80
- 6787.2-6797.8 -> 84.2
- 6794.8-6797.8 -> 71.7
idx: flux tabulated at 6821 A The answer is 77.2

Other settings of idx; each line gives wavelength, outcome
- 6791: 84.2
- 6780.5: 76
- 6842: 67.7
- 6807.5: 77.7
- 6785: 72.9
